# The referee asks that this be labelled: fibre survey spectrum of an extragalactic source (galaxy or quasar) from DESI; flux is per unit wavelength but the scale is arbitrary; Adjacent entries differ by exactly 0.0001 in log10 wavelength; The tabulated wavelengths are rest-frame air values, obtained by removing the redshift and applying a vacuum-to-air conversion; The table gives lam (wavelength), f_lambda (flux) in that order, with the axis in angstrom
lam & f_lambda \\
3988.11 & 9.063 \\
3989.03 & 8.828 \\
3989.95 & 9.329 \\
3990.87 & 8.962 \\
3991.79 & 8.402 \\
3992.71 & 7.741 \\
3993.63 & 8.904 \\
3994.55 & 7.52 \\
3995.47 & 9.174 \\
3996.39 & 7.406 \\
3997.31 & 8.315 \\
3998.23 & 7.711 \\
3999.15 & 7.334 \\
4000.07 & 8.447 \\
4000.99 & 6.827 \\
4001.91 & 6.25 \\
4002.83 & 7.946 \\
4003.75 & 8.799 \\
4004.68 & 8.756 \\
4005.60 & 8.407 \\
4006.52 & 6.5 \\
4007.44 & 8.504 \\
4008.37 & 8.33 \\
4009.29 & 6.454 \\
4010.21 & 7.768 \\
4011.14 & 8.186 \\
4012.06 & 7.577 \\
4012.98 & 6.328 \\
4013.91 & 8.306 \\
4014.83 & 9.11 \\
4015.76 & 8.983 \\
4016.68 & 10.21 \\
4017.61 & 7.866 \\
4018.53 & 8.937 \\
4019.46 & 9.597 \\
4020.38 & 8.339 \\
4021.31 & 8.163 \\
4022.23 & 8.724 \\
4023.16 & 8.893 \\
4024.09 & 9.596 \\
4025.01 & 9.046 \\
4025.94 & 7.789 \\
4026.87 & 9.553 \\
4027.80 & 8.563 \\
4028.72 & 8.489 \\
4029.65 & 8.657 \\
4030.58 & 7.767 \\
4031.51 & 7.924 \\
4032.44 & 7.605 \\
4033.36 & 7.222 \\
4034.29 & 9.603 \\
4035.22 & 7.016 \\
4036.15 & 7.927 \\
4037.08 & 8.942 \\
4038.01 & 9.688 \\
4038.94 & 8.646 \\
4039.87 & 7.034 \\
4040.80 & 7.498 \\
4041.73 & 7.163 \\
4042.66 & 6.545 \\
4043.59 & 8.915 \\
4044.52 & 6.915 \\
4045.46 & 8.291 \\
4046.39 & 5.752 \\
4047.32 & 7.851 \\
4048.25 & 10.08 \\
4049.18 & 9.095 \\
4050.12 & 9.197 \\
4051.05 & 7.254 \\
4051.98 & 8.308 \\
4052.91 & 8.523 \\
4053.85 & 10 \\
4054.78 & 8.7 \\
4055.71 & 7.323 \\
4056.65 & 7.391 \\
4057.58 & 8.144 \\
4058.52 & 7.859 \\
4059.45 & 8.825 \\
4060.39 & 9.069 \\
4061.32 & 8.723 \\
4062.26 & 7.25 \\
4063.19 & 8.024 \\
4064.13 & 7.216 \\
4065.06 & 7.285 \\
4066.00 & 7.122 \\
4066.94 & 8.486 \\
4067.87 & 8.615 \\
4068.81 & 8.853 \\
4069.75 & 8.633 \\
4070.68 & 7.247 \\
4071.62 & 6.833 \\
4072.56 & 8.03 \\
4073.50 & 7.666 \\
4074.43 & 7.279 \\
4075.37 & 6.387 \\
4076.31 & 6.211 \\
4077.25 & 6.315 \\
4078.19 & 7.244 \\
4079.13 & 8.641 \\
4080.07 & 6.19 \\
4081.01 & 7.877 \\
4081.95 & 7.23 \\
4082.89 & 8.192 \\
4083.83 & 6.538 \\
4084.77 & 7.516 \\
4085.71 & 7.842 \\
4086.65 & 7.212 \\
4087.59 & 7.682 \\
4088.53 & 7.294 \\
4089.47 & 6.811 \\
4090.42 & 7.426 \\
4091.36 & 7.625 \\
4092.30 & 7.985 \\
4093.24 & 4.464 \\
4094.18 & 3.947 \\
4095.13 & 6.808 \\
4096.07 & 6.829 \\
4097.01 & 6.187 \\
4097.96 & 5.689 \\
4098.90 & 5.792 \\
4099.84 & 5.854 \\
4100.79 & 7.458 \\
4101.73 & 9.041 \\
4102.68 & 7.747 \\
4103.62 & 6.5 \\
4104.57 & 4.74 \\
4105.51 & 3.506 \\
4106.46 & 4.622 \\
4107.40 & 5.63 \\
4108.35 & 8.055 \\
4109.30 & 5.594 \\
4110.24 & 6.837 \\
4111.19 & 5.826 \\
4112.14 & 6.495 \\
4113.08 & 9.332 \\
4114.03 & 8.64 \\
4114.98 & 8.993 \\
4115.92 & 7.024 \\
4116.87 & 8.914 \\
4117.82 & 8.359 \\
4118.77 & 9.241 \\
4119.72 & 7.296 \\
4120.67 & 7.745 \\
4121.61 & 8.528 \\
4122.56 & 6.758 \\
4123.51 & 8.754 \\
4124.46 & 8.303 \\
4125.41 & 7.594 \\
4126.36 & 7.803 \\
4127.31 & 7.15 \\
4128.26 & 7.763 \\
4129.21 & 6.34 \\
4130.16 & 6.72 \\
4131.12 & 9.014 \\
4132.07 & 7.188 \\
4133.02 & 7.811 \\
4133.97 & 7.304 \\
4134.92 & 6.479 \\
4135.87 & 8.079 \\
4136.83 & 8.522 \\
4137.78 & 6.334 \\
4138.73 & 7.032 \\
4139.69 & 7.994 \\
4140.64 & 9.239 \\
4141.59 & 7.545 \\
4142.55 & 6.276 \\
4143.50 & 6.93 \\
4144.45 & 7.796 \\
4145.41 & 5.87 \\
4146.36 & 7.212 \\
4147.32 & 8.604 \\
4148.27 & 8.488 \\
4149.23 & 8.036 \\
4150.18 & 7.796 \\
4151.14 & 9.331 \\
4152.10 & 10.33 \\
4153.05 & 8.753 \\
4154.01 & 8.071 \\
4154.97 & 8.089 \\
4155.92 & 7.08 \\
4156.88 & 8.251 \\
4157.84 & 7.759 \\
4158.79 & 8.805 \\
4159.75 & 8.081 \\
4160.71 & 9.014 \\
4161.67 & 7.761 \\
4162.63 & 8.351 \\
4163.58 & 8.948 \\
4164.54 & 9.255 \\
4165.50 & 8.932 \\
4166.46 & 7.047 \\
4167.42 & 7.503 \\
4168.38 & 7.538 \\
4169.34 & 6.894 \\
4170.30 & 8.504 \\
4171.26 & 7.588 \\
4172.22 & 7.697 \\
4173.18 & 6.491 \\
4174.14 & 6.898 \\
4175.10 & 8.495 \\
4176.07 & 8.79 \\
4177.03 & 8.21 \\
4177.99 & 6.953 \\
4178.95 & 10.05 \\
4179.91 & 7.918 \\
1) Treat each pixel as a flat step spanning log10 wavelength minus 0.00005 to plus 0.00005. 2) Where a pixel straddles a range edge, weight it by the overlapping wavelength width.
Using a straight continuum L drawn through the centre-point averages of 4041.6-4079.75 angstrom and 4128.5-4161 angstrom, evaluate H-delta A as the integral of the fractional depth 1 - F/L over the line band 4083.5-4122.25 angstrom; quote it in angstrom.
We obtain 4.4 angstrom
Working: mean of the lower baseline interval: 7.88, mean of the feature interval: 6.97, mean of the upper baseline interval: 7.82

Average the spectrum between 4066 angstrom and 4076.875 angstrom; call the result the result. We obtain 7.62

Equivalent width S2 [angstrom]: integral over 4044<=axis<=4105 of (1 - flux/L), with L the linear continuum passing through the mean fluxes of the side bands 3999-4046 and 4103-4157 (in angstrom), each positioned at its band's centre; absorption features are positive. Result 3.0 angstrom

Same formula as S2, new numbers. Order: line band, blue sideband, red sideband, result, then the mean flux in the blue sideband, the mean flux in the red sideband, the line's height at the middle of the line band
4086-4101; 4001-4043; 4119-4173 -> 2.7 angstrom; 8.2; 7.86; 8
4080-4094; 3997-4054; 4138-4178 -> 1.6 angstrom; 8.18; 7.96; 8.08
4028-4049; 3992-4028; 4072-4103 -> -0.6 angstrom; 8.23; 6.99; 7.77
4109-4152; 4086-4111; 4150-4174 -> -2.4 angstrom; 6.44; 8.14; 7.3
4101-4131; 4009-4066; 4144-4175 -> 2.9 angstrom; 8.22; 8.03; 8.1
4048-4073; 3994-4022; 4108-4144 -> -1.0 angstrom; 8.08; 7.63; 7.88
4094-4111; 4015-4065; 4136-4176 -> 4.0 angstrom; 8.31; 7.94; 8.11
